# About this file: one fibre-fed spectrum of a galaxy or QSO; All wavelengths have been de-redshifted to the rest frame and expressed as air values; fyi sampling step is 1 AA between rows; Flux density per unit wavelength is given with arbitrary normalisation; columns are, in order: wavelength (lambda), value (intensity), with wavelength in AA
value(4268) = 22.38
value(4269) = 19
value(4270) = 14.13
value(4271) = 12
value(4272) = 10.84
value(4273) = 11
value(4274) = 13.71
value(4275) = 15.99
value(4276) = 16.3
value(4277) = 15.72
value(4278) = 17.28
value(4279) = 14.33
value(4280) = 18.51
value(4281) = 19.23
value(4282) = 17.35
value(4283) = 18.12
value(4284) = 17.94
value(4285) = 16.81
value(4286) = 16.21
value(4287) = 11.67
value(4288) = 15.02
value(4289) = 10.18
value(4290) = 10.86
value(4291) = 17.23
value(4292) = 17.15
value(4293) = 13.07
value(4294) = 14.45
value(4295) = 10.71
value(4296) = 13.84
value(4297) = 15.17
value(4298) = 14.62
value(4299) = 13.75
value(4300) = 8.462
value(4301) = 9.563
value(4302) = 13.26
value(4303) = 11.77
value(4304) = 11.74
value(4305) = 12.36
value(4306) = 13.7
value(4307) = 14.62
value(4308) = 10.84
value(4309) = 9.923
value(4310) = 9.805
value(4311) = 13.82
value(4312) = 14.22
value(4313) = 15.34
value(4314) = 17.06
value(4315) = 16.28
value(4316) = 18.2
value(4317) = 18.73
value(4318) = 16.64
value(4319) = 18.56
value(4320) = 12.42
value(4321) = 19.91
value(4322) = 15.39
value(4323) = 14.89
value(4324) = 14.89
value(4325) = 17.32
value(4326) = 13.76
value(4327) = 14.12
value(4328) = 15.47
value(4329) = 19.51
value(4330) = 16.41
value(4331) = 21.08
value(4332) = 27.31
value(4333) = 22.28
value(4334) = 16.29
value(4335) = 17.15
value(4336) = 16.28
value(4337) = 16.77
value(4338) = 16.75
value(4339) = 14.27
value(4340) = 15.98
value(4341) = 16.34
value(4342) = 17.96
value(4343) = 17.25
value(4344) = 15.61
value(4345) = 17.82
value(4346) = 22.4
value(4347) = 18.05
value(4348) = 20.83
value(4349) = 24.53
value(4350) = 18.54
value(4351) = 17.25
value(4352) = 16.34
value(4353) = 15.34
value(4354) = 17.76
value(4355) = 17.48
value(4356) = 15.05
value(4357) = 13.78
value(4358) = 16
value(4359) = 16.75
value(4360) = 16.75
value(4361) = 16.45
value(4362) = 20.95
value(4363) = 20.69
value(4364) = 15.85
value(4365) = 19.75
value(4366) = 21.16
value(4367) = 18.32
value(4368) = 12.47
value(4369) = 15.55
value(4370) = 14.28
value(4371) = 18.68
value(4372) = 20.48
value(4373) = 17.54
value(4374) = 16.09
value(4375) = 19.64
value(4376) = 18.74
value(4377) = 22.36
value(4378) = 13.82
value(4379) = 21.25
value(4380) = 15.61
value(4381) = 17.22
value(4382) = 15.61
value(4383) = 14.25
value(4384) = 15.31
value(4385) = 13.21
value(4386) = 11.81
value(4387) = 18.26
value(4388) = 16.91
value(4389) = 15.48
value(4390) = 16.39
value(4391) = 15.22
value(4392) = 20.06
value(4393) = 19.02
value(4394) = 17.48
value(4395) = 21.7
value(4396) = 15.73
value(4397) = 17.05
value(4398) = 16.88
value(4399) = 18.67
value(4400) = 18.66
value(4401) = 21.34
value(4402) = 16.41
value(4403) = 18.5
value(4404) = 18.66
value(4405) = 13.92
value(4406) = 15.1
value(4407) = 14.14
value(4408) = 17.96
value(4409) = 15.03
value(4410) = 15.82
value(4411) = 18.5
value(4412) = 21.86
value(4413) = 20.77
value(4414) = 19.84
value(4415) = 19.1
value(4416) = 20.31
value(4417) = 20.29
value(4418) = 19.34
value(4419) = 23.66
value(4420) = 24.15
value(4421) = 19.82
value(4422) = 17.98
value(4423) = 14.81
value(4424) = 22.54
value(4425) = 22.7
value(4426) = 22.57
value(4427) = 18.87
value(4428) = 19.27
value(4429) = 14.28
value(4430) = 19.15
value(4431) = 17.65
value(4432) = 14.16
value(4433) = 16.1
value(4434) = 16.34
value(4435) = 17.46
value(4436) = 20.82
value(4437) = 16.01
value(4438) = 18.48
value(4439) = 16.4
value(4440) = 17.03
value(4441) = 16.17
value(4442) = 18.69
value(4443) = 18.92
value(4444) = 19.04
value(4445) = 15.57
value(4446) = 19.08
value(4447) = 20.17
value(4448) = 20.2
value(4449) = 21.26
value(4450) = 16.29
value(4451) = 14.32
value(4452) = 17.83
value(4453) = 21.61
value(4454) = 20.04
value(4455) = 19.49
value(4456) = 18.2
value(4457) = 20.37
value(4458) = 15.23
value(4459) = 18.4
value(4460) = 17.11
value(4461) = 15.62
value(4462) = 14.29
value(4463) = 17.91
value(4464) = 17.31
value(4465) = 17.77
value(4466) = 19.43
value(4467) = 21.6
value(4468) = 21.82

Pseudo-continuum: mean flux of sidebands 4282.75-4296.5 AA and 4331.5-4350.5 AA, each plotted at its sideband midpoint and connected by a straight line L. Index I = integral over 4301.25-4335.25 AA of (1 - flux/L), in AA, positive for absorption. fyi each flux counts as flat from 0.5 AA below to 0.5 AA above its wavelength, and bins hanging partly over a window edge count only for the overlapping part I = 2.3 AA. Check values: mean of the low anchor 14.5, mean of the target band 15.7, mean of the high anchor 18.5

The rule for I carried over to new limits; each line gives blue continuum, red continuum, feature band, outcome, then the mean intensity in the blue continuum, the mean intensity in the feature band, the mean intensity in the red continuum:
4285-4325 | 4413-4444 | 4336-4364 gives -3.0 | 14.1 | 17.5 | 18.8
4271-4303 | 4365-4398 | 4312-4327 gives -0.9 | 14.4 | 16.2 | 17.1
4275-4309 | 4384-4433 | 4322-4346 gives -2.5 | 14.3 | 17.3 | 18.1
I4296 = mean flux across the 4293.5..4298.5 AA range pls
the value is 13.8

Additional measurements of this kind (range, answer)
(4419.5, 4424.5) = 19.9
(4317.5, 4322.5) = 16.6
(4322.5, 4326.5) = 15.2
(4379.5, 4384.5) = 15.6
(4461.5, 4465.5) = 16.8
